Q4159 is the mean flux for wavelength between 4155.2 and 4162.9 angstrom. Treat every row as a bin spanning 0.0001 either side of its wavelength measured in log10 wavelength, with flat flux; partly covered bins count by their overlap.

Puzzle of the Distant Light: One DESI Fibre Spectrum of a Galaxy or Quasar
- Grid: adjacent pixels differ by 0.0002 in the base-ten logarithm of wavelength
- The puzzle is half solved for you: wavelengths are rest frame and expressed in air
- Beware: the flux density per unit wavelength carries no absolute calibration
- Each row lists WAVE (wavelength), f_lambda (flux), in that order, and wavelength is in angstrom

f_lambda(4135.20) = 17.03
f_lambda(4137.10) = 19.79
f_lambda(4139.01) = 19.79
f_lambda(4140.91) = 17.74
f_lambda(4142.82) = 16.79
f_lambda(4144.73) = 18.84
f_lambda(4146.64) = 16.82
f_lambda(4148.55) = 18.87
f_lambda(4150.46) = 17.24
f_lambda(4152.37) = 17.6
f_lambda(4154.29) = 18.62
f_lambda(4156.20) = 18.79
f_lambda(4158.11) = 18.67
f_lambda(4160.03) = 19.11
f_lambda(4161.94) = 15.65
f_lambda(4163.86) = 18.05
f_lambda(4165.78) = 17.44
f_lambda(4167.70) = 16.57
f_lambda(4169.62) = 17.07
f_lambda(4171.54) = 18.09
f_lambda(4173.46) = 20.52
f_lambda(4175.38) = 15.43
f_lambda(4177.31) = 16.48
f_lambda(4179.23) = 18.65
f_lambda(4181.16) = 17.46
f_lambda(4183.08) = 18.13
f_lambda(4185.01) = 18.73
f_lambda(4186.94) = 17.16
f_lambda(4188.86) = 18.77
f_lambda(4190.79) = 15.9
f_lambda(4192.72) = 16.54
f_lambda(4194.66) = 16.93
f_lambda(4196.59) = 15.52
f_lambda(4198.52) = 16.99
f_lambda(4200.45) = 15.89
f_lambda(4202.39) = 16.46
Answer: 18.1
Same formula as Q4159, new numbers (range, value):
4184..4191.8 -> 17.6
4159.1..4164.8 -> 17.6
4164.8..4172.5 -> 17.3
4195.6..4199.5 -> 16.3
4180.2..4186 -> 18.1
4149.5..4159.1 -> 18.2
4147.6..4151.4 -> 18.1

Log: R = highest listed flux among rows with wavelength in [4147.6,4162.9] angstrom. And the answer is 19.11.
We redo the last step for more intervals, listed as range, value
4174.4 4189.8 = 18.77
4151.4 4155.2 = 18.62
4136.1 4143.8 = 19.79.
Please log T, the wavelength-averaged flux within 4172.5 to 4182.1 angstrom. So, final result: 17.7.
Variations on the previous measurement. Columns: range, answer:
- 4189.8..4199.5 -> 16.4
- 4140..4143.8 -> 17.2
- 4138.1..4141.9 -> 18.8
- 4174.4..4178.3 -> 16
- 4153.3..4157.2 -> 18.7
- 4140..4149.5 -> 17.8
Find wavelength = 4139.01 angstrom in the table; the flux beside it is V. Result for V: 19.79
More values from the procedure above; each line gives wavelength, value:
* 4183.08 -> 18.13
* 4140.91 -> 17.74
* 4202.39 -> 16.46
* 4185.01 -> 18.73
